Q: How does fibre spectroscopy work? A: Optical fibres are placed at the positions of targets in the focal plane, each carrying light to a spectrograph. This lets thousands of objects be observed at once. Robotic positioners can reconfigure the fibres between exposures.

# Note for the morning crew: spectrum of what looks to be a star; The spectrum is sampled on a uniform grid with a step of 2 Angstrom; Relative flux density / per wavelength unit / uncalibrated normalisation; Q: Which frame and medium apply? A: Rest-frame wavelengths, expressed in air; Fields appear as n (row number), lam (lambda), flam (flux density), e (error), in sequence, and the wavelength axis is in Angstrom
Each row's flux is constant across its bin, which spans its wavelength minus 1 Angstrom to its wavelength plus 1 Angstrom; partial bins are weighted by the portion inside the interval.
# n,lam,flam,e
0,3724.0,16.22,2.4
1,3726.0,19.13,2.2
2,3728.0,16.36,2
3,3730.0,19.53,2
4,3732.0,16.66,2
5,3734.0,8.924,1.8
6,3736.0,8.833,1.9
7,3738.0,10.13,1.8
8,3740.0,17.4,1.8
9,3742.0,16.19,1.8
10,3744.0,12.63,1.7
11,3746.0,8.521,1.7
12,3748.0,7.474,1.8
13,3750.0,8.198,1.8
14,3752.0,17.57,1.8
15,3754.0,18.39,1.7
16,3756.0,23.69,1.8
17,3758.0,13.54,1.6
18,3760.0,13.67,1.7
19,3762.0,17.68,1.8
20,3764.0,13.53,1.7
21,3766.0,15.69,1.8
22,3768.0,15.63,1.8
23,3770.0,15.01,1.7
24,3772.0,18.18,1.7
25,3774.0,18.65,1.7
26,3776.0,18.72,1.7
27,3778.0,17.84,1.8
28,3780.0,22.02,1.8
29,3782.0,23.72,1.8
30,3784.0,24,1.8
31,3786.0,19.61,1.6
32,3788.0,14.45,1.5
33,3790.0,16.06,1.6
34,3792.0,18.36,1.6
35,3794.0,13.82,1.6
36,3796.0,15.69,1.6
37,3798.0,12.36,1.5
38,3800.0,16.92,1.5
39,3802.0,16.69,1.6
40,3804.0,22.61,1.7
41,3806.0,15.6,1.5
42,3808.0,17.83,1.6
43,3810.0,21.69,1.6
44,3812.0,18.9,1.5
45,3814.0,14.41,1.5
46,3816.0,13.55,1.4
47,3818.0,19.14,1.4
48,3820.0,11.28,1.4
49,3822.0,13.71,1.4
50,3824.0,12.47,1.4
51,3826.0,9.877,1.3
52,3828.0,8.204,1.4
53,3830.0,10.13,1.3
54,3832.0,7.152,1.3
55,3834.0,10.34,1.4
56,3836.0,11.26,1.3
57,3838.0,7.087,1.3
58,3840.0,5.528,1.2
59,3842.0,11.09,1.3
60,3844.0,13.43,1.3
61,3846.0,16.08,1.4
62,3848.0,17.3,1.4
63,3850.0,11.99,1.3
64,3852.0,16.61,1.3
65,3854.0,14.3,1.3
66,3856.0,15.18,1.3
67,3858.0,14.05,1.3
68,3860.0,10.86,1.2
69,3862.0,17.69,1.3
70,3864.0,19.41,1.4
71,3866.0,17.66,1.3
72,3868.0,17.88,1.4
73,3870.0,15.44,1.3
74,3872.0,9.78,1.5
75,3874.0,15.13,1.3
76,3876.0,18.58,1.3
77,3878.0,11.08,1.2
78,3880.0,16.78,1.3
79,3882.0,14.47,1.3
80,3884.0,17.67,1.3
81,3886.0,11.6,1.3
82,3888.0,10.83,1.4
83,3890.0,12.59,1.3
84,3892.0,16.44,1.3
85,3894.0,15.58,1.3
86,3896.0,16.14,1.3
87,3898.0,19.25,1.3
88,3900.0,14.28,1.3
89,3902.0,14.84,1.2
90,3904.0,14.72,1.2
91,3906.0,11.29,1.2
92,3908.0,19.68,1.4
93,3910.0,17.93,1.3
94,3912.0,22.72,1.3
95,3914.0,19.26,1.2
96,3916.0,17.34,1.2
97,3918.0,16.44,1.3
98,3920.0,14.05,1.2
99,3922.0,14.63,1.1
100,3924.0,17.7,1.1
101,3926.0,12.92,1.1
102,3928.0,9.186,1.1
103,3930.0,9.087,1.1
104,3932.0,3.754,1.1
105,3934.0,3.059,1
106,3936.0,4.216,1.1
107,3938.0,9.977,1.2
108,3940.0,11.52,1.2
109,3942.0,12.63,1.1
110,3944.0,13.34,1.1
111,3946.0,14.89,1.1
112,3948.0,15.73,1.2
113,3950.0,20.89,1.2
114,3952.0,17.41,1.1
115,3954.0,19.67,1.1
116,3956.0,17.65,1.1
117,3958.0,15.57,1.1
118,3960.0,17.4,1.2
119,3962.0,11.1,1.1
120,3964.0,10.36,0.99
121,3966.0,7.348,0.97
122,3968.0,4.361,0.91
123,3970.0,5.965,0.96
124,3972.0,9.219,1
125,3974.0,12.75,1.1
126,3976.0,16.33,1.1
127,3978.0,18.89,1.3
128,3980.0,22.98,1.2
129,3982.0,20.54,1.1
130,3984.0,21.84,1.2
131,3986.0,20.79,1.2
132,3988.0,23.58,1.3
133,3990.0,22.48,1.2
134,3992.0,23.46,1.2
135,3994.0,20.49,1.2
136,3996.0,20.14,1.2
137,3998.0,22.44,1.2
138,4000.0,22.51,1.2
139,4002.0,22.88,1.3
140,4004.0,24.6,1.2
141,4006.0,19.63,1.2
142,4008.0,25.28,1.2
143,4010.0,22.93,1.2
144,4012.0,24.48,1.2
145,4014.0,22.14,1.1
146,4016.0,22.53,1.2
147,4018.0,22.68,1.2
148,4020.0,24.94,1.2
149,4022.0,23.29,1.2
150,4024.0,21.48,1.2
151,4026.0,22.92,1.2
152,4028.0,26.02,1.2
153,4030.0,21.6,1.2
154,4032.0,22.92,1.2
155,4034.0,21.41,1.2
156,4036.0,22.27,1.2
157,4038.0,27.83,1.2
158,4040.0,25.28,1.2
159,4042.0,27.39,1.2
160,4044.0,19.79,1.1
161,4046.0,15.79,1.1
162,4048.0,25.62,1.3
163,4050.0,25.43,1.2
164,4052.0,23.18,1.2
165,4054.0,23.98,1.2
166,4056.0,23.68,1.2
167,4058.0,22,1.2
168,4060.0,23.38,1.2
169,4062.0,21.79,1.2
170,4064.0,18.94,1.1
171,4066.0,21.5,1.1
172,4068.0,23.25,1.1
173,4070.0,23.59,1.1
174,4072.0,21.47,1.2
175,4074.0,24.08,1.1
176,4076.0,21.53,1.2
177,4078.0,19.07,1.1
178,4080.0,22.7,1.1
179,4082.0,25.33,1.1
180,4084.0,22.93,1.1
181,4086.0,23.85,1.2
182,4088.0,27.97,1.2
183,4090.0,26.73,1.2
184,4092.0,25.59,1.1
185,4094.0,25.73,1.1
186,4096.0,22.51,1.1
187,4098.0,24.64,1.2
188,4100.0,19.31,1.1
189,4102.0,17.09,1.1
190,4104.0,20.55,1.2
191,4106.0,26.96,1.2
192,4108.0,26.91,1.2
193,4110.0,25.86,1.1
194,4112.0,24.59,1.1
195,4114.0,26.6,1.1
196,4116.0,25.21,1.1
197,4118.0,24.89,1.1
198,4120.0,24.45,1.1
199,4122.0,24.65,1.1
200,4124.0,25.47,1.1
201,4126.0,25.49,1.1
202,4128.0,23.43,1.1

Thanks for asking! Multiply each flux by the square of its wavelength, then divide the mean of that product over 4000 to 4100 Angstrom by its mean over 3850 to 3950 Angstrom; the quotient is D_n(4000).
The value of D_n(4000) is 1.8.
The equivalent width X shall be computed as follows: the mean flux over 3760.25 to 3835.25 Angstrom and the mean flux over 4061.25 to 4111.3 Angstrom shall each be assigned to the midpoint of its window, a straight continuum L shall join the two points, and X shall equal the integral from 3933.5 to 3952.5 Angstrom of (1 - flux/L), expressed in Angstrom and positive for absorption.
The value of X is 6.9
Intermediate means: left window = 15.9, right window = 23.2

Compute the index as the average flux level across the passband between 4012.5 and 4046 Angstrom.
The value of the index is 23.2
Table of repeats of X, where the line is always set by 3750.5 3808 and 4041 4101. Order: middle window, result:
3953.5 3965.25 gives 3.4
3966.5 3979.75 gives 5.9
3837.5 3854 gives 5.3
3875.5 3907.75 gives 7.9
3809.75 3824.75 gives 2.3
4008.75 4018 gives -0.5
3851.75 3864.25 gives 2.5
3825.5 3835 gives 4.8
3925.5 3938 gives 8.2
